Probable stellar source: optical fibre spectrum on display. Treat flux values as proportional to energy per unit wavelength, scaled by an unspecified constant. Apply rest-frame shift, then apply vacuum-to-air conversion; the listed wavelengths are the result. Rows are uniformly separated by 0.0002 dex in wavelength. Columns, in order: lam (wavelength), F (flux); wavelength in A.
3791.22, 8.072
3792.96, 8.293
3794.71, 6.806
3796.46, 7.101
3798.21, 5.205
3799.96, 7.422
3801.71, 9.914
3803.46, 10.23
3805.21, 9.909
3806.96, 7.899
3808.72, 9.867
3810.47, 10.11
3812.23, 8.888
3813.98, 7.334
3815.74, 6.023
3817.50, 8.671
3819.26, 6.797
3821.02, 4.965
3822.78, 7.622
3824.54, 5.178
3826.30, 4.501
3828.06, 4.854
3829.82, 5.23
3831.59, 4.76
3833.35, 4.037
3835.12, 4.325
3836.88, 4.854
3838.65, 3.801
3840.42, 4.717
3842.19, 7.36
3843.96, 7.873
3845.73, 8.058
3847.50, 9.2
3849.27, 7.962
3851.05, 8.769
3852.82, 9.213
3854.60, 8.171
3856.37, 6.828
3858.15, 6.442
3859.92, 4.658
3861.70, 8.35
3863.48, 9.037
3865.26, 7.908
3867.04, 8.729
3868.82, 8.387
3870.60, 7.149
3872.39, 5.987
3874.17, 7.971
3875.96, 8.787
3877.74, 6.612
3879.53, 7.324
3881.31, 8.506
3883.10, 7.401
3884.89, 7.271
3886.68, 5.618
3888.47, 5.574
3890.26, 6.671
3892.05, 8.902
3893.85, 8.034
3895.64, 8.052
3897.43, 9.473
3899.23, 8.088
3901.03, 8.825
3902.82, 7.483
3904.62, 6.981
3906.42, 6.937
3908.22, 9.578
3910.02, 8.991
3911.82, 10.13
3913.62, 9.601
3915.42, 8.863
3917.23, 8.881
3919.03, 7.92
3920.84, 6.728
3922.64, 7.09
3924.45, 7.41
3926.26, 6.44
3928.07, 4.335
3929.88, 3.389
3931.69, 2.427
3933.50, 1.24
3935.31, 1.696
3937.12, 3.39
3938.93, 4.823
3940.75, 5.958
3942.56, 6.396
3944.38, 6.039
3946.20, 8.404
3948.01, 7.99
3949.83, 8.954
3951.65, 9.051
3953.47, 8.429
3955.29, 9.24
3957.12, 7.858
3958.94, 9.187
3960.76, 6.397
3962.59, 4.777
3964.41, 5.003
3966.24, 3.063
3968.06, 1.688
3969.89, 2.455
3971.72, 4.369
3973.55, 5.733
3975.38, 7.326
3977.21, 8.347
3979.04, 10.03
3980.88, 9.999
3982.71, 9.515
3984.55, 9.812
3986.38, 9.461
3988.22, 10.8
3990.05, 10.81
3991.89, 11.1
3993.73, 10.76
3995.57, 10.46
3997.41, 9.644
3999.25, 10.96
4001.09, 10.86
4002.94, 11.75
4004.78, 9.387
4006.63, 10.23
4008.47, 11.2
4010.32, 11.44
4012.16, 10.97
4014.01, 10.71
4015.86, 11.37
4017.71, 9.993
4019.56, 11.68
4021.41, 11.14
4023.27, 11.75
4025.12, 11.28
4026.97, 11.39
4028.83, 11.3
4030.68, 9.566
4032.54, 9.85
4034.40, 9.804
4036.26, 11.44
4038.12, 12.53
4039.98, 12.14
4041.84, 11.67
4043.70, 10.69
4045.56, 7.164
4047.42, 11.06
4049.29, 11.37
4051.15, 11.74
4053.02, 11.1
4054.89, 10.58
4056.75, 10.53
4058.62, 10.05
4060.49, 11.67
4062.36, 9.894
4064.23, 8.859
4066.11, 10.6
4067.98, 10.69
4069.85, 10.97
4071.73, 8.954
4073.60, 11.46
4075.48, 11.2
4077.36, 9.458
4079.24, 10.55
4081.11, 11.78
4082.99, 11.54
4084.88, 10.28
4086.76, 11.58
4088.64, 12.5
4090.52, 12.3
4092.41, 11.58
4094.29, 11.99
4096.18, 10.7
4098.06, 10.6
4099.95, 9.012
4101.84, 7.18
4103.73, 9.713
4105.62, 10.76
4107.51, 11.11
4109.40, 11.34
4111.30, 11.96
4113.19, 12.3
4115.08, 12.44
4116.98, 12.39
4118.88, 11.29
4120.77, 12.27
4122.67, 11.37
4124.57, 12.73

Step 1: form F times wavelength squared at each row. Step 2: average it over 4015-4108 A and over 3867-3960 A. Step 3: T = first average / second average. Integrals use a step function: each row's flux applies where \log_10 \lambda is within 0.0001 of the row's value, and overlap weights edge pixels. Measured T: 1.61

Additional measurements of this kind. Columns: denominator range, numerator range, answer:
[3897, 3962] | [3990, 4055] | 1.62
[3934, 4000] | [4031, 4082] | 1.49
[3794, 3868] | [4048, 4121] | 1.74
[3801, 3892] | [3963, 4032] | 1.41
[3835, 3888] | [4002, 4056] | 1.63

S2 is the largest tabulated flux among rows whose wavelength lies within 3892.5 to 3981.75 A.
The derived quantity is 10.13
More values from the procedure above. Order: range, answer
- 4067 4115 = 12.5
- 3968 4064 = 12.53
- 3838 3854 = 9.213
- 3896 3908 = 9.473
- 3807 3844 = 10.11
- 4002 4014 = 11.75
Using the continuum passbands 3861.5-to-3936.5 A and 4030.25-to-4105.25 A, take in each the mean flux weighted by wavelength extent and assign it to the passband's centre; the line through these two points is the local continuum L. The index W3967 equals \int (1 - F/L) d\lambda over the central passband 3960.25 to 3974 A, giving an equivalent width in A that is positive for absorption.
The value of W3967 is 7.2 A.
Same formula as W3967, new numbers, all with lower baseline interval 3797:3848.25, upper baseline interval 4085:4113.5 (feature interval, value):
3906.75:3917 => -1.3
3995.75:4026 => -3.9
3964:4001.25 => 4.3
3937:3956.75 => 3.1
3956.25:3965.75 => 2.6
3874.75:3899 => 0.8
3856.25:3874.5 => 0.2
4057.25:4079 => 0.2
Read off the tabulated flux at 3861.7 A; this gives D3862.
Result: 8.35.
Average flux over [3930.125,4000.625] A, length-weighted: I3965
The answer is 7.2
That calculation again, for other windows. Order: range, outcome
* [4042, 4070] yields 10.5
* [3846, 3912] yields 7.82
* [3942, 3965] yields 7.57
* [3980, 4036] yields 10.6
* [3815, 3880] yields 6.79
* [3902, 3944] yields 6.37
